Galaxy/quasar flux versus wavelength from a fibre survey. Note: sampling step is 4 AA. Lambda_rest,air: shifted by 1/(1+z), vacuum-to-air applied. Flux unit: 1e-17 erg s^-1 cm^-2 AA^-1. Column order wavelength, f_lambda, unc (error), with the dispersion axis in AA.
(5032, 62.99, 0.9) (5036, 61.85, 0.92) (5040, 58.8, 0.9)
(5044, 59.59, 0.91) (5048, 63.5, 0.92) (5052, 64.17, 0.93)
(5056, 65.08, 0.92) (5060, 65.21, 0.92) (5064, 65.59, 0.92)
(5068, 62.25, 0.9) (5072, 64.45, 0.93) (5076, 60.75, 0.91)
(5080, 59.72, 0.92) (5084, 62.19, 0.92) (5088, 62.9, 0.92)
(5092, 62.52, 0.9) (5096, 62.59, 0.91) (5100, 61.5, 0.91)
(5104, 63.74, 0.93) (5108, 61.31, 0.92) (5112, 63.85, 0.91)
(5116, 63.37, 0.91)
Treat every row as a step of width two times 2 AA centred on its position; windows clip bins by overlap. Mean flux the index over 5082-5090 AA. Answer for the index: 62.5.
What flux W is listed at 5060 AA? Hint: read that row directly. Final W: 65.21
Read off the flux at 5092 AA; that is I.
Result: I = 62.52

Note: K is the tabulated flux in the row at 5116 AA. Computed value 63.37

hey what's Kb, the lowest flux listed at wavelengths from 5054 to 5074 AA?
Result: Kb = 62.25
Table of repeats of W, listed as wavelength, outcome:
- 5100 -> 61.5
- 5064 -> 65.59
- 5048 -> 63.5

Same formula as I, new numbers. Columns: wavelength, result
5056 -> 65.08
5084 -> 62.19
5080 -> 59.72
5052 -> 64.17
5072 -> 64.45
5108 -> 61.31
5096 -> 62.59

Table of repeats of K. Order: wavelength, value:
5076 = 60.75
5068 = 62.25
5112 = 63.85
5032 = 62.99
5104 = 63.74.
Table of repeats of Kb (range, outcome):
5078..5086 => 59.72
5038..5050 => 58.8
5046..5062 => 63.5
